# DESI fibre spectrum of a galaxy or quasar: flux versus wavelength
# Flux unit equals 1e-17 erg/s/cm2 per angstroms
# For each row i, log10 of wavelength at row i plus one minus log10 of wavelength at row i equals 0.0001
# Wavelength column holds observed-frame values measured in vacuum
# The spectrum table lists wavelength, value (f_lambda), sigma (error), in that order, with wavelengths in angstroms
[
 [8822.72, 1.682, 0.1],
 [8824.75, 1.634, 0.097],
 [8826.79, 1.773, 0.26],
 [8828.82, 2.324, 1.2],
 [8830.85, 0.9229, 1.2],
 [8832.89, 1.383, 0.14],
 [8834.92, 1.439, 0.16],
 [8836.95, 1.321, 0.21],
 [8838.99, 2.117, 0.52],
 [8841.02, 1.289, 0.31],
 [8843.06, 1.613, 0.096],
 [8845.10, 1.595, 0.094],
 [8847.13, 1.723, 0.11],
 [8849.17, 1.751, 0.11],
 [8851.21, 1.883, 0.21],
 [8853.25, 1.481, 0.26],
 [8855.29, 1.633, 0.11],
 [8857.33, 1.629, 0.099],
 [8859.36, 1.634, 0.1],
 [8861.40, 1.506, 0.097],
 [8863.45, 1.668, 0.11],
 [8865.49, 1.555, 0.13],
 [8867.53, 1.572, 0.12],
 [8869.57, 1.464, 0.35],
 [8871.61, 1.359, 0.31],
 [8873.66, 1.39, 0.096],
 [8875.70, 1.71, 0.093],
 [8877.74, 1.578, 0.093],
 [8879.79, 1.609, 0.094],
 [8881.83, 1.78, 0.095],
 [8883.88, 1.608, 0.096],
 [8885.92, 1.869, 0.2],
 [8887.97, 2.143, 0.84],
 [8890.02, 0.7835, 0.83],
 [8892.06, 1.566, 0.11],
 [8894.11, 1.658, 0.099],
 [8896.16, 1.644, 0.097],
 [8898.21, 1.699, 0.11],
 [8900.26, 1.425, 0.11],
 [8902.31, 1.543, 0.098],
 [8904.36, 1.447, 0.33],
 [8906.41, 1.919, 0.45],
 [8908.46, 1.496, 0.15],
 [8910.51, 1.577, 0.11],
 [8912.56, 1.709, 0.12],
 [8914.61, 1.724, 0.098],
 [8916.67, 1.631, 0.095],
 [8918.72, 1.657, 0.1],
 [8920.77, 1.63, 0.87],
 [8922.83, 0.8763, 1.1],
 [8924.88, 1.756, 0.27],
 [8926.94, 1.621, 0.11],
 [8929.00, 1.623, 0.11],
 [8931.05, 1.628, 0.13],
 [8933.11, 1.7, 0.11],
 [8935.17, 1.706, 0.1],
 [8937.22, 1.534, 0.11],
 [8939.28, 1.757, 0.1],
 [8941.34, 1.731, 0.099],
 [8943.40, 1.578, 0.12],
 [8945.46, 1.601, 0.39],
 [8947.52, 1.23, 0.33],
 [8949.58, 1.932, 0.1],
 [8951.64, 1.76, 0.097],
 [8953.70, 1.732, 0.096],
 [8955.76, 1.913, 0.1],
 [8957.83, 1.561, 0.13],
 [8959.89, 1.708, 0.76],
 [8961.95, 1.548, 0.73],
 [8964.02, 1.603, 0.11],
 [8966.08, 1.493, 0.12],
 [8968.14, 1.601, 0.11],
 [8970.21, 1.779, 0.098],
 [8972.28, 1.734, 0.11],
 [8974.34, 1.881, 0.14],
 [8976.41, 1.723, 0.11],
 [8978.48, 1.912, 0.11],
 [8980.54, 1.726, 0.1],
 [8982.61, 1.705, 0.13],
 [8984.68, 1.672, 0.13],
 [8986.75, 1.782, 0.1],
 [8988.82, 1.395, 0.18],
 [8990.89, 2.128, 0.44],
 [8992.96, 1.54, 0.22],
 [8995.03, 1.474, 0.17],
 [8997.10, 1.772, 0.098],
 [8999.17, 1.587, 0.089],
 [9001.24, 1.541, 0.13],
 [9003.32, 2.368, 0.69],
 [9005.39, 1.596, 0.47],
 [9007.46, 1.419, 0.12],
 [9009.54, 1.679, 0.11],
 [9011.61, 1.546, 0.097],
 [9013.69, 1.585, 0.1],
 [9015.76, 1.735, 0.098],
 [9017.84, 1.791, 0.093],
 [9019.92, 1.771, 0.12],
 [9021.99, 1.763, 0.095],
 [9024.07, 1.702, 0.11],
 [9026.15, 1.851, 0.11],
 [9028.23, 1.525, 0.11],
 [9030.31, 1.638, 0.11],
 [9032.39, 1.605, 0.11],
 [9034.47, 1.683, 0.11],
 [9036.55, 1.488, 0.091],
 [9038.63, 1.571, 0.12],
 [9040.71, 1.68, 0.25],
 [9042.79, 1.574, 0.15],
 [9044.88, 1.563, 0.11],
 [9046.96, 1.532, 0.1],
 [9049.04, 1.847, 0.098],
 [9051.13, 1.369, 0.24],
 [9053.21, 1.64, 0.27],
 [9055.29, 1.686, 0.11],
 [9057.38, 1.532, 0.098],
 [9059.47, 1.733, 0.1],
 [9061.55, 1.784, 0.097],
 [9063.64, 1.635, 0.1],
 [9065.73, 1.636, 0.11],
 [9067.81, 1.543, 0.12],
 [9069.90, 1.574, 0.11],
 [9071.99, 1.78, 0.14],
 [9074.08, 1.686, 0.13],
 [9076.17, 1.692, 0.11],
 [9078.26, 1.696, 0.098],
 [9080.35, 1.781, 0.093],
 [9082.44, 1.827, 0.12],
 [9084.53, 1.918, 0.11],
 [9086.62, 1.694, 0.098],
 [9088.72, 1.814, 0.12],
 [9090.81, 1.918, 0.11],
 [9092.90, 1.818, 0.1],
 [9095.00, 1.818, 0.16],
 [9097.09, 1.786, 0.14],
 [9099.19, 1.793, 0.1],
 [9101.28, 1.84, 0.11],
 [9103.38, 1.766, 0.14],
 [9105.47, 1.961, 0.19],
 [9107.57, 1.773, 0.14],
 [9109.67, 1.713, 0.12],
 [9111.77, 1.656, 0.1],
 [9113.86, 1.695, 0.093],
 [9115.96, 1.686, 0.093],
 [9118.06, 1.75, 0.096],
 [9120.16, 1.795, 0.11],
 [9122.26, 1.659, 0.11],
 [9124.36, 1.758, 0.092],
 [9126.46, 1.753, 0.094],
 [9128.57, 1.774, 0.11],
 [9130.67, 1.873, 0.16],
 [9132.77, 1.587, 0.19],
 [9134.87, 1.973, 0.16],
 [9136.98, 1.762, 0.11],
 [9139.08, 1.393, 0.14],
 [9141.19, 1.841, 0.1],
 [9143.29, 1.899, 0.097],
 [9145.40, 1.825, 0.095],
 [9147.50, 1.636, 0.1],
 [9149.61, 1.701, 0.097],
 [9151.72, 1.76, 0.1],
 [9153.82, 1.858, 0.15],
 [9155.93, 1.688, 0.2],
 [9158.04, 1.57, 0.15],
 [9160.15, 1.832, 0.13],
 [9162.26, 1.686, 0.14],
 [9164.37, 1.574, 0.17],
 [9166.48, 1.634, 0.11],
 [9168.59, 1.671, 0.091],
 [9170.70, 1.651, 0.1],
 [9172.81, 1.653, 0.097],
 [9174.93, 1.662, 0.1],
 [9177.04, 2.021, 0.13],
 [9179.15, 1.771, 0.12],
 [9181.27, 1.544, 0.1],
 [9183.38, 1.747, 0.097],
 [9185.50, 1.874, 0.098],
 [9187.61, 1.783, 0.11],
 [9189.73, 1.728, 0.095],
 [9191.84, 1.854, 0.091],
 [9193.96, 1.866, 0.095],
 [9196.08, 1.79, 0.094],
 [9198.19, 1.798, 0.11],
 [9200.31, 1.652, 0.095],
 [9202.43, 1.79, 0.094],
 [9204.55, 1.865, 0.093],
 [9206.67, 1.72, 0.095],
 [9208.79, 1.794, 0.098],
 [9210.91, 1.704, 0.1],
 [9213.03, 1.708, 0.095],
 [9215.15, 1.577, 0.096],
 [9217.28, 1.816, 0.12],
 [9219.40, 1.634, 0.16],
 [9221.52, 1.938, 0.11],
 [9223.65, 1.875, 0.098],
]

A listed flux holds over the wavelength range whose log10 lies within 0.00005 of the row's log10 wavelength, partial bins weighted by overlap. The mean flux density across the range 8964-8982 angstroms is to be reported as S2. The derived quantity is 1.72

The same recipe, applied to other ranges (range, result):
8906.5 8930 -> 1.59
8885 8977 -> 1.63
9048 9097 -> 1.72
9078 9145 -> 1.78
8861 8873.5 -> 1.51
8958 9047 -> 1.67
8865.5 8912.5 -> 1.59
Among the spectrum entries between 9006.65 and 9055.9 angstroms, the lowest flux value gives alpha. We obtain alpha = 1.369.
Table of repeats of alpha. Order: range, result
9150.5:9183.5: 1.544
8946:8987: 1.23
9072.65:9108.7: 1.686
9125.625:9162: 1.393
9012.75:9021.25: 1.585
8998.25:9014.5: 1.419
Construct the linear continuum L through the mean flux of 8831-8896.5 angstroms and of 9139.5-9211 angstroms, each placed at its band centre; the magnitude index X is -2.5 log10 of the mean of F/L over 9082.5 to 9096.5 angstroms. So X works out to -0.08 mag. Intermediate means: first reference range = 1.58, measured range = 1.83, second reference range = 1.75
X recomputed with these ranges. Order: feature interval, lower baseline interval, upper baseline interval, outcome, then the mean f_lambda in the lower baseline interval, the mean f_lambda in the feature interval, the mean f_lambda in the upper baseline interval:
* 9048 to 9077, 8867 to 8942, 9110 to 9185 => 0.02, 1.6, 1.65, 1.72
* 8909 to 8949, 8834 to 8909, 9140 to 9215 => 0.02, 1.6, 1.6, 1.74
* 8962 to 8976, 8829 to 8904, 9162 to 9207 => -0.03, 1.58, 1.67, 1.74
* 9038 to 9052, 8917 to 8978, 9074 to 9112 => 0.10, 1.64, 1.59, 1.79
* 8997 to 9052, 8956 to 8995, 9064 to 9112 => 0.04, 1.69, 1.66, 1.76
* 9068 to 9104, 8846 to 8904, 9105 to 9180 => -0.04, 1.6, 1.77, 1.73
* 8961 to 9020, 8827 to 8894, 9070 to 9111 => 0.01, 1.59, 1.69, 1.79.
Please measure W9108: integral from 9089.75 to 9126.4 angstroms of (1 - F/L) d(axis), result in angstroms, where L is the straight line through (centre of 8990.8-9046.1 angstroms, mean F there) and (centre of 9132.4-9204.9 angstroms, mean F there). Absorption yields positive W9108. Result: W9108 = -1.4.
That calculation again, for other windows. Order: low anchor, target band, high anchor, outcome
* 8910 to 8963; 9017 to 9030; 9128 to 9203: -0.42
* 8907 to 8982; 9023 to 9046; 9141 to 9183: 0.76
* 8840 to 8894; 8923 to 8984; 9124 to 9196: -1.24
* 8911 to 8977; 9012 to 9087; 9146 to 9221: 0.69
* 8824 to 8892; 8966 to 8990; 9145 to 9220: -0.92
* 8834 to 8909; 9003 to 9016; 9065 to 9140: 0.18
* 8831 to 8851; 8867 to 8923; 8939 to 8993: 1.26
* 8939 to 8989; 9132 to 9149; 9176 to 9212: 0.18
